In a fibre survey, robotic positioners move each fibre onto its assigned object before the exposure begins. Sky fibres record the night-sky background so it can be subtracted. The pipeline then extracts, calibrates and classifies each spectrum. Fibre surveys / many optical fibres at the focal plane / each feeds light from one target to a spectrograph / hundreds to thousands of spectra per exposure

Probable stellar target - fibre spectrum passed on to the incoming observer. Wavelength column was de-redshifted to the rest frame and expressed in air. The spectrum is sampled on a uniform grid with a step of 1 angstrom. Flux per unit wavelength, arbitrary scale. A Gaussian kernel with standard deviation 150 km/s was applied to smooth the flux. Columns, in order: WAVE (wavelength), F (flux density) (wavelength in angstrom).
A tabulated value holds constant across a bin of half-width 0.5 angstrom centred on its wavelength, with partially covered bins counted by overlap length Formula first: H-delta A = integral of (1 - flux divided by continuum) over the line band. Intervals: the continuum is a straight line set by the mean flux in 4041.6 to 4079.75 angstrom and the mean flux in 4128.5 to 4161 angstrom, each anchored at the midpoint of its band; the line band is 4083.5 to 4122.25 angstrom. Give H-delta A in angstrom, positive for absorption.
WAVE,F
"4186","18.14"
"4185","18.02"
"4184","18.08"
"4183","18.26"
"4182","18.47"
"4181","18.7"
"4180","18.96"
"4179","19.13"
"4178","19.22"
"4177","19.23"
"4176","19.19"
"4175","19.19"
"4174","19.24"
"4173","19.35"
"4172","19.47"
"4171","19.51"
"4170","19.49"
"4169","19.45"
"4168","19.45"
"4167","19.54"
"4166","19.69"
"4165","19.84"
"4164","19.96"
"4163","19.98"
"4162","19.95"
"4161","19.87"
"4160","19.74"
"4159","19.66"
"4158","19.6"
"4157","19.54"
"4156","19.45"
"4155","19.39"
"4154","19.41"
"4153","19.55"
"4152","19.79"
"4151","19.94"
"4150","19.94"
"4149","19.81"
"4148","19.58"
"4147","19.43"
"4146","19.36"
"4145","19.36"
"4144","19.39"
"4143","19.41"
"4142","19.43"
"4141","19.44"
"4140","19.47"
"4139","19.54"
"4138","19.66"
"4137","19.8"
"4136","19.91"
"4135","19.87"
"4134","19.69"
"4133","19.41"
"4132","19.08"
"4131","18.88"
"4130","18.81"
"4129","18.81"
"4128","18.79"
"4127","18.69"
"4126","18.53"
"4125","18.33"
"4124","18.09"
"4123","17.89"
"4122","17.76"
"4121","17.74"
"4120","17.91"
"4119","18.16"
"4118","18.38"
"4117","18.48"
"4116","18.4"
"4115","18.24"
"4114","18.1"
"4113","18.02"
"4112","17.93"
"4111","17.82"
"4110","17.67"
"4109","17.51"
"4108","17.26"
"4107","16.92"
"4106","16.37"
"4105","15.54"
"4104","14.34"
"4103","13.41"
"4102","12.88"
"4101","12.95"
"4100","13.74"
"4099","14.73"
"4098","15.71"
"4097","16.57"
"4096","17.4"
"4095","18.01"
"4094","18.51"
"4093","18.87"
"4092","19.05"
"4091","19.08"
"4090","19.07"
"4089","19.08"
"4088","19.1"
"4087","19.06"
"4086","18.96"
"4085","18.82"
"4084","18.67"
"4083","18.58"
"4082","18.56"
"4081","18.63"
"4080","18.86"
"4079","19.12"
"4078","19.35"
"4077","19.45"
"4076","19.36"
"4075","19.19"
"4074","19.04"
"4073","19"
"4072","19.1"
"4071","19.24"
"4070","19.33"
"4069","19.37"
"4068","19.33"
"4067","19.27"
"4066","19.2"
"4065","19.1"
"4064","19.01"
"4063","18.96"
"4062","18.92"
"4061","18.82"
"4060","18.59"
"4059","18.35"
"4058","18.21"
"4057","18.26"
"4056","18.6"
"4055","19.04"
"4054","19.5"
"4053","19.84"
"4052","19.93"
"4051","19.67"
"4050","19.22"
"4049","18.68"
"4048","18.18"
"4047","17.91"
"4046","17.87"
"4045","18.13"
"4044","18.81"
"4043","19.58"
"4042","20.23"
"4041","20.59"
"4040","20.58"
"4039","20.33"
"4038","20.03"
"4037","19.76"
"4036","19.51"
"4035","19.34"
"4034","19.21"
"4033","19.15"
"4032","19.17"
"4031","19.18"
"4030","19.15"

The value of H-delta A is 3.9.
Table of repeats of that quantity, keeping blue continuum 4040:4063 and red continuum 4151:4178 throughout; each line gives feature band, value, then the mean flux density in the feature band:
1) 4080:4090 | 0.2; 18.8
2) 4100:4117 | 2.5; 16.4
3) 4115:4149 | 0.8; 19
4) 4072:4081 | 0.0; 19.1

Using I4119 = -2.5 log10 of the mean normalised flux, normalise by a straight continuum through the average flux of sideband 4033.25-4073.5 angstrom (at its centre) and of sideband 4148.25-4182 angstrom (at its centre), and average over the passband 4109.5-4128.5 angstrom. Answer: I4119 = 0.07 mag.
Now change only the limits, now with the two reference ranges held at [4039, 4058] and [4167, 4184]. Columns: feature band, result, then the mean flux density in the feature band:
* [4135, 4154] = -0.03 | 19.6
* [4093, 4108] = 0.22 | 15.7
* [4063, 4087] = 0.00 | 19.1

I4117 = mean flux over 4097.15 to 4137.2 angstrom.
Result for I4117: 17.5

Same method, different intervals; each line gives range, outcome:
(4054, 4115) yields 18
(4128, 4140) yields 19.4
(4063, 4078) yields 19.2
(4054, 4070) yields 18.9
